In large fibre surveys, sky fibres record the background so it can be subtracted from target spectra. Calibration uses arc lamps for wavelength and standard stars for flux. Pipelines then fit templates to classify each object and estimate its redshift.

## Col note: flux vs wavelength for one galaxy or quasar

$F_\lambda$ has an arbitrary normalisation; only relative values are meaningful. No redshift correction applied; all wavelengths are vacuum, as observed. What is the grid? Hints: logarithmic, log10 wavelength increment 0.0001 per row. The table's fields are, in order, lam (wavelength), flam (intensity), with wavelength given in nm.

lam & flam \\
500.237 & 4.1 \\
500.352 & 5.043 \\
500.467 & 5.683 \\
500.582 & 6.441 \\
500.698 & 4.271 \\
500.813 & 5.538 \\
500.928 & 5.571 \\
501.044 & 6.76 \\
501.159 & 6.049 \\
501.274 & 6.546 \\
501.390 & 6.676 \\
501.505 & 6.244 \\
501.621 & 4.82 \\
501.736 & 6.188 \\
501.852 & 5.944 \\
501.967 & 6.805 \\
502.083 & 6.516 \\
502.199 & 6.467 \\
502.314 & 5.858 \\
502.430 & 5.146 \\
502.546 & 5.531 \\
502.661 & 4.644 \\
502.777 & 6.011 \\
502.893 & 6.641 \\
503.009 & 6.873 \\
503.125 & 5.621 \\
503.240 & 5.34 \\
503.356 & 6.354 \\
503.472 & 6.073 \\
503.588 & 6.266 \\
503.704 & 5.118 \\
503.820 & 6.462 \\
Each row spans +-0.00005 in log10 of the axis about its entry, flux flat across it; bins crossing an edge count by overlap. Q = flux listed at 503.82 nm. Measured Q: 6.462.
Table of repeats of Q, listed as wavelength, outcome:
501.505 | 6.244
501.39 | 6.676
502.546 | 5.531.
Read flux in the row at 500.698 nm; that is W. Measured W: 4.271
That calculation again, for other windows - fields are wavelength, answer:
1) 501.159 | 6.049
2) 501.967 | 6.805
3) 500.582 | 6.441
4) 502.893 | 6.641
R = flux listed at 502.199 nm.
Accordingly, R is 6.467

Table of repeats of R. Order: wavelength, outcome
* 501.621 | 4.82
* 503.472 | 6.073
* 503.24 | 5.34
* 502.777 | 6.011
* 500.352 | 5.043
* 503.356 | 6.354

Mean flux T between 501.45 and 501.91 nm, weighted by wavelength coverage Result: 5.8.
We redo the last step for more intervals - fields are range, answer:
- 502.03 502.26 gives 6.49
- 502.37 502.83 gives 5.33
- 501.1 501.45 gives 6.44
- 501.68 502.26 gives 6.38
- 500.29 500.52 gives 5.34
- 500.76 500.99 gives 5.57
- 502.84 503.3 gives 6.12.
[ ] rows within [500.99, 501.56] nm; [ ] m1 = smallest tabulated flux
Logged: 6.049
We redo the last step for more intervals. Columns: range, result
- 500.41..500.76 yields 4.271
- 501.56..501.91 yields 4.82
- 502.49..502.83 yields 4.644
